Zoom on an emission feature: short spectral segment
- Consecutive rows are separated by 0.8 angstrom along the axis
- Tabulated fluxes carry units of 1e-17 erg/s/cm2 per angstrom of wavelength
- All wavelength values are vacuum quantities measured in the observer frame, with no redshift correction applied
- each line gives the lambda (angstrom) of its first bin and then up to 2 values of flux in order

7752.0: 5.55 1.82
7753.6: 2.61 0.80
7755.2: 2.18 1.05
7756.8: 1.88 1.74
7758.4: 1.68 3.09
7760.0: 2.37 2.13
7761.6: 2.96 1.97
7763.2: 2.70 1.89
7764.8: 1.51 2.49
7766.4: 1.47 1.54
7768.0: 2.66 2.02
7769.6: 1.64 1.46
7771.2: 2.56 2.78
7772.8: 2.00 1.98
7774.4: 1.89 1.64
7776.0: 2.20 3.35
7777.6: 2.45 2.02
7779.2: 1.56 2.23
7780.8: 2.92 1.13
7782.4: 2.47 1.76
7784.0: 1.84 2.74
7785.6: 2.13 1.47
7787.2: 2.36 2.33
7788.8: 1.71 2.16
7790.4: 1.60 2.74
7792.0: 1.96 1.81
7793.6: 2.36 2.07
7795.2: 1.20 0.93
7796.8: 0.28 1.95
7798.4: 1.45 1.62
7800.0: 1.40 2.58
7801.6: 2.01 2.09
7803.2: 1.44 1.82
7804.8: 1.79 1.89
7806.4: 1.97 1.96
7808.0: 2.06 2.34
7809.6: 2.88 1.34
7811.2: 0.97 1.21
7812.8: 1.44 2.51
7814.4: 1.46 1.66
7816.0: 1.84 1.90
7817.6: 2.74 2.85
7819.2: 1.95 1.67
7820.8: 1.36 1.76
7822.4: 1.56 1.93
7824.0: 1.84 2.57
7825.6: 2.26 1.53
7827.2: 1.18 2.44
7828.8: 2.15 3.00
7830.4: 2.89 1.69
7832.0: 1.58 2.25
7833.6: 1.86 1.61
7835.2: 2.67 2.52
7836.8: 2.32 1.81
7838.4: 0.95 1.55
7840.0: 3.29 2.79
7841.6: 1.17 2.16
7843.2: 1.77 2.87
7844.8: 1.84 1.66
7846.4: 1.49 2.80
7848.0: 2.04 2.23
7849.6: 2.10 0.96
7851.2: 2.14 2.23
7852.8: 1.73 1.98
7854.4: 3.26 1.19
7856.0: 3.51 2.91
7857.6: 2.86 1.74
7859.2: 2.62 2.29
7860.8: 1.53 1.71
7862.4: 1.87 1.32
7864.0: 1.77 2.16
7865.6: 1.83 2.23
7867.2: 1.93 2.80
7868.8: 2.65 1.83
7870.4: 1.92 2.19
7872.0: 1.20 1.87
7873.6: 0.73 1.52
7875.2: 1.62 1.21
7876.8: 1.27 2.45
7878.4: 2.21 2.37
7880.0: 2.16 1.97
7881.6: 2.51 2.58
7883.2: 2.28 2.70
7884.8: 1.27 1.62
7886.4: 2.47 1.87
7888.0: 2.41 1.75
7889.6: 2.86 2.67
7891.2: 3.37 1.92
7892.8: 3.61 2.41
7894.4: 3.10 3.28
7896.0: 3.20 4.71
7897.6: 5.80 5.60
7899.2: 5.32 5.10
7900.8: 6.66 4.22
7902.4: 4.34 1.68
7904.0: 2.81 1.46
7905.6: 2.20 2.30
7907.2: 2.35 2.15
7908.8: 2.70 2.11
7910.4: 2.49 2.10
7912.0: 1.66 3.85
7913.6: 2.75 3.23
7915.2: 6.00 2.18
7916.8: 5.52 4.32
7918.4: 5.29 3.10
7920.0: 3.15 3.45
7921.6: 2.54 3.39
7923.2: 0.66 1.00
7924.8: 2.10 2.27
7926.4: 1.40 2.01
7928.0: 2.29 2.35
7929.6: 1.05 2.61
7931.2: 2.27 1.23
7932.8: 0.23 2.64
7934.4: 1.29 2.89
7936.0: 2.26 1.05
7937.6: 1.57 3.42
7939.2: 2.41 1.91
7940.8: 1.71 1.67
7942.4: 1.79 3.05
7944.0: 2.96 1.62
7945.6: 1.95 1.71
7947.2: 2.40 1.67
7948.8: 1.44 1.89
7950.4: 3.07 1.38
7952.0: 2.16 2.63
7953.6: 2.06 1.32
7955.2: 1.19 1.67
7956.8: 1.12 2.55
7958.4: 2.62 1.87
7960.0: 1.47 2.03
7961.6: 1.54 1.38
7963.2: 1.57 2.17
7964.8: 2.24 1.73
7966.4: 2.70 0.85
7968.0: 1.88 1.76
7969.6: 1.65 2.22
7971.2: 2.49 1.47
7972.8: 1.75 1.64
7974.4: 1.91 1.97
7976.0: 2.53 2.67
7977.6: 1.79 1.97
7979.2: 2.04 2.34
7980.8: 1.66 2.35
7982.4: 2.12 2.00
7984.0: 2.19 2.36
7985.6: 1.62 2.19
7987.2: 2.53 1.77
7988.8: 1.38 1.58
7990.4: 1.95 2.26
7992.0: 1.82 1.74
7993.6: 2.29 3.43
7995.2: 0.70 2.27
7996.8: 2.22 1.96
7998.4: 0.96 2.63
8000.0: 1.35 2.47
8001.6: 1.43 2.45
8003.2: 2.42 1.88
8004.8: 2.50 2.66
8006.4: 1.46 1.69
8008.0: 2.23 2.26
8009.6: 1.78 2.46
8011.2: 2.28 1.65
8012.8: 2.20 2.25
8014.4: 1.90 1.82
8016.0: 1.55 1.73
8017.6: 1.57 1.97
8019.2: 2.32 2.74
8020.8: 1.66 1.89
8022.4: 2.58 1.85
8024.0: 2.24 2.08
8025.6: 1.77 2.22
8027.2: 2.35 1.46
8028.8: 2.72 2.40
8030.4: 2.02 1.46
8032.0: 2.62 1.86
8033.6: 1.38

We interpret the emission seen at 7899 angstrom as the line [S II]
